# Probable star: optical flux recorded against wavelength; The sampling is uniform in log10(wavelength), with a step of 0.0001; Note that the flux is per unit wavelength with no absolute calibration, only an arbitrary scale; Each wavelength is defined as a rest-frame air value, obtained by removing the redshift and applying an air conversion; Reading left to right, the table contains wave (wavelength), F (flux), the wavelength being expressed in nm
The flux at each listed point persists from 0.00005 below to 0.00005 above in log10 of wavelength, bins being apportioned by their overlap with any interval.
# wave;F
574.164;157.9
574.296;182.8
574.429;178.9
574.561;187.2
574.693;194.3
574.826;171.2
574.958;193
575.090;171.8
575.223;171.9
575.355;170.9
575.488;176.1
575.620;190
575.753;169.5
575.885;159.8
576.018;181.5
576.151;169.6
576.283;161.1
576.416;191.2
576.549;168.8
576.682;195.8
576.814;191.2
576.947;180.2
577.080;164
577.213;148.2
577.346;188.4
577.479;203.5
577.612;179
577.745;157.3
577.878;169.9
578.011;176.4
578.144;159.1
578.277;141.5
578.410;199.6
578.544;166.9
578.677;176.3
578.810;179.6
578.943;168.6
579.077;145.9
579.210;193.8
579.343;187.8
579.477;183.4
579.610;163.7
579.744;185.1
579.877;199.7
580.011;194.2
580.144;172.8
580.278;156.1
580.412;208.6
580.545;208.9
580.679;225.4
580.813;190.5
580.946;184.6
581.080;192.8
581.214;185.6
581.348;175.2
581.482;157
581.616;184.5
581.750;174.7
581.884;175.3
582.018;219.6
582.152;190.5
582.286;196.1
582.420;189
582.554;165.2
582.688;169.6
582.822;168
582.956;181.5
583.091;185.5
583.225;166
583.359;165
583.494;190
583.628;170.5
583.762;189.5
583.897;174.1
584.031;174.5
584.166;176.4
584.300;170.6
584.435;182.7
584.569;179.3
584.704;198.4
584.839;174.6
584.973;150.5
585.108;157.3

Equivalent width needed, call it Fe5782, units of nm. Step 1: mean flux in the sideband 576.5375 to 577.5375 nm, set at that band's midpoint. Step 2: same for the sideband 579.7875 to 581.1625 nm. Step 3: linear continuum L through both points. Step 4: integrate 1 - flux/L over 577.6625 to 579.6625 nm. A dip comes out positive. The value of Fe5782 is 0.16 nm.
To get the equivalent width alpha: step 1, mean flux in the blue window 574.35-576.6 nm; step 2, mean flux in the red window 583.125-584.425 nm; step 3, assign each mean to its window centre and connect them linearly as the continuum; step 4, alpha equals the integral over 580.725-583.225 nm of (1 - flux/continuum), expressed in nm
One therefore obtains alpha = -0.09 nm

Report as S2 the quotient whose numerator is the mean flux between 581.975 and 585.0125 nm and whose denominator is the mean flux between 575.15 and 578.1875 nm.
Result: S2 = 1.03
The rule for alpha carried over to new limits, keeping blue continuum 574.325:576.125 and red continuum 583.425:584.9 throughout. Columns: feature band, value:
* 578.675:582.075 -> -0.10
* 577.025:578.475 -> 0.06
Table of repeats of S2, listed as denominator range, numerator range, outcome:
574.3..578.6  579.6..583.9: 1.04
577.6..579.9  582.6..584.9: 1.02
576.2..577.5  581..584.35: 1.01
